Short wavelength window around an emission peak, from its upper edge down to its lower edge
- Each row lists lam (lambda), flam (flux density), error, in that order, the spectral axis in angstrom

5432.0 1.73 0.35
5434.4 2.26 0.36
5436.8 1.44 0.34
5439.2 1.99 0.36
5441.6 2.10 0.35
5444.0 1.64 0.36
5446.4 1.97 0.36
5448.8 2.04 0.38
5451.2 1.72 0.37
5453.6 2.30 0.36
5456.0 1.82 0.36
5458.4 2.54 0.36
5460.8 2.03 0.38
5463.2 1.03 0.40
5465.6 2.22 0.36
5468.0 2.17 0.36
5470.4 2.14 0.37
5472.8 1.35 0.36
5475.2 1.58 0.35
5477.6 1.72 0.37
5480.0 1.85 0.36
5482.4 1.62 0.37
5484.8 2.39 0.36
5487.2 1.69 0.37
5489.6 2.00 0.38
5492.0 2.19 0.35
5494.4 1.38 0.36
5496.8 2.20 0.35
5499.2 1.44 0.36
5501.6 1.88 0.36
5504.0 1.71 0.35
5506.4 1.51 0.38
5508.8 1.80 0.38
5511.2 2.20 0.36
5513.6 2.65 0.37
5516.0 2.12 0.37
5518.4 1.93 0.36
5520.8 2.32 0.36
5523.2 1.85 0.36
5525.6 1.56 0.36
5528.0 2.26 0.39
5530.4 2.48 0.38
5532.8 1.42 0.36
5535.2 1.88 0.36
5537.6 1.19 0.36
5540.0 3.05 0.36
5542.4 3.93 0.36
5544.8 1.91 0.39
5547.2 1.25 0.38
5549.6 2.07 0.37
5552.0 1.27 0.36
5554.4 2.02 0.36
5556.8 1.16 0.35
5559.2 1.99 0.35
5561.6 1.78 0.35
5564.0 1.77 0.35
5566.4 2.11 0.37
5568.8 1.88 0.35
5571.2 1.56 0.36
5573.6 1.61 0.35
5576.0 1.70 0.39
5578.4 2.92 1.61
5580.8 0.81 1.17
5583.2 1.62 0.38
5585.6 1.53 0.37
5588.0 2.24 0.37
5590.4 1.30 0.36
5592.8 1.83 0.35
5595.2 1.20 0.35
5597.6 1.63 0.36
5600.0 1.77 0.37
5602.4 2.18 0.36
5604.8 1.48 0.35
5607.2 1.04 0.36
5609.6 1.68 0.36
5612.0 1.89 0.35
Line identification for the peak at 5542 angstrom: H-beta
